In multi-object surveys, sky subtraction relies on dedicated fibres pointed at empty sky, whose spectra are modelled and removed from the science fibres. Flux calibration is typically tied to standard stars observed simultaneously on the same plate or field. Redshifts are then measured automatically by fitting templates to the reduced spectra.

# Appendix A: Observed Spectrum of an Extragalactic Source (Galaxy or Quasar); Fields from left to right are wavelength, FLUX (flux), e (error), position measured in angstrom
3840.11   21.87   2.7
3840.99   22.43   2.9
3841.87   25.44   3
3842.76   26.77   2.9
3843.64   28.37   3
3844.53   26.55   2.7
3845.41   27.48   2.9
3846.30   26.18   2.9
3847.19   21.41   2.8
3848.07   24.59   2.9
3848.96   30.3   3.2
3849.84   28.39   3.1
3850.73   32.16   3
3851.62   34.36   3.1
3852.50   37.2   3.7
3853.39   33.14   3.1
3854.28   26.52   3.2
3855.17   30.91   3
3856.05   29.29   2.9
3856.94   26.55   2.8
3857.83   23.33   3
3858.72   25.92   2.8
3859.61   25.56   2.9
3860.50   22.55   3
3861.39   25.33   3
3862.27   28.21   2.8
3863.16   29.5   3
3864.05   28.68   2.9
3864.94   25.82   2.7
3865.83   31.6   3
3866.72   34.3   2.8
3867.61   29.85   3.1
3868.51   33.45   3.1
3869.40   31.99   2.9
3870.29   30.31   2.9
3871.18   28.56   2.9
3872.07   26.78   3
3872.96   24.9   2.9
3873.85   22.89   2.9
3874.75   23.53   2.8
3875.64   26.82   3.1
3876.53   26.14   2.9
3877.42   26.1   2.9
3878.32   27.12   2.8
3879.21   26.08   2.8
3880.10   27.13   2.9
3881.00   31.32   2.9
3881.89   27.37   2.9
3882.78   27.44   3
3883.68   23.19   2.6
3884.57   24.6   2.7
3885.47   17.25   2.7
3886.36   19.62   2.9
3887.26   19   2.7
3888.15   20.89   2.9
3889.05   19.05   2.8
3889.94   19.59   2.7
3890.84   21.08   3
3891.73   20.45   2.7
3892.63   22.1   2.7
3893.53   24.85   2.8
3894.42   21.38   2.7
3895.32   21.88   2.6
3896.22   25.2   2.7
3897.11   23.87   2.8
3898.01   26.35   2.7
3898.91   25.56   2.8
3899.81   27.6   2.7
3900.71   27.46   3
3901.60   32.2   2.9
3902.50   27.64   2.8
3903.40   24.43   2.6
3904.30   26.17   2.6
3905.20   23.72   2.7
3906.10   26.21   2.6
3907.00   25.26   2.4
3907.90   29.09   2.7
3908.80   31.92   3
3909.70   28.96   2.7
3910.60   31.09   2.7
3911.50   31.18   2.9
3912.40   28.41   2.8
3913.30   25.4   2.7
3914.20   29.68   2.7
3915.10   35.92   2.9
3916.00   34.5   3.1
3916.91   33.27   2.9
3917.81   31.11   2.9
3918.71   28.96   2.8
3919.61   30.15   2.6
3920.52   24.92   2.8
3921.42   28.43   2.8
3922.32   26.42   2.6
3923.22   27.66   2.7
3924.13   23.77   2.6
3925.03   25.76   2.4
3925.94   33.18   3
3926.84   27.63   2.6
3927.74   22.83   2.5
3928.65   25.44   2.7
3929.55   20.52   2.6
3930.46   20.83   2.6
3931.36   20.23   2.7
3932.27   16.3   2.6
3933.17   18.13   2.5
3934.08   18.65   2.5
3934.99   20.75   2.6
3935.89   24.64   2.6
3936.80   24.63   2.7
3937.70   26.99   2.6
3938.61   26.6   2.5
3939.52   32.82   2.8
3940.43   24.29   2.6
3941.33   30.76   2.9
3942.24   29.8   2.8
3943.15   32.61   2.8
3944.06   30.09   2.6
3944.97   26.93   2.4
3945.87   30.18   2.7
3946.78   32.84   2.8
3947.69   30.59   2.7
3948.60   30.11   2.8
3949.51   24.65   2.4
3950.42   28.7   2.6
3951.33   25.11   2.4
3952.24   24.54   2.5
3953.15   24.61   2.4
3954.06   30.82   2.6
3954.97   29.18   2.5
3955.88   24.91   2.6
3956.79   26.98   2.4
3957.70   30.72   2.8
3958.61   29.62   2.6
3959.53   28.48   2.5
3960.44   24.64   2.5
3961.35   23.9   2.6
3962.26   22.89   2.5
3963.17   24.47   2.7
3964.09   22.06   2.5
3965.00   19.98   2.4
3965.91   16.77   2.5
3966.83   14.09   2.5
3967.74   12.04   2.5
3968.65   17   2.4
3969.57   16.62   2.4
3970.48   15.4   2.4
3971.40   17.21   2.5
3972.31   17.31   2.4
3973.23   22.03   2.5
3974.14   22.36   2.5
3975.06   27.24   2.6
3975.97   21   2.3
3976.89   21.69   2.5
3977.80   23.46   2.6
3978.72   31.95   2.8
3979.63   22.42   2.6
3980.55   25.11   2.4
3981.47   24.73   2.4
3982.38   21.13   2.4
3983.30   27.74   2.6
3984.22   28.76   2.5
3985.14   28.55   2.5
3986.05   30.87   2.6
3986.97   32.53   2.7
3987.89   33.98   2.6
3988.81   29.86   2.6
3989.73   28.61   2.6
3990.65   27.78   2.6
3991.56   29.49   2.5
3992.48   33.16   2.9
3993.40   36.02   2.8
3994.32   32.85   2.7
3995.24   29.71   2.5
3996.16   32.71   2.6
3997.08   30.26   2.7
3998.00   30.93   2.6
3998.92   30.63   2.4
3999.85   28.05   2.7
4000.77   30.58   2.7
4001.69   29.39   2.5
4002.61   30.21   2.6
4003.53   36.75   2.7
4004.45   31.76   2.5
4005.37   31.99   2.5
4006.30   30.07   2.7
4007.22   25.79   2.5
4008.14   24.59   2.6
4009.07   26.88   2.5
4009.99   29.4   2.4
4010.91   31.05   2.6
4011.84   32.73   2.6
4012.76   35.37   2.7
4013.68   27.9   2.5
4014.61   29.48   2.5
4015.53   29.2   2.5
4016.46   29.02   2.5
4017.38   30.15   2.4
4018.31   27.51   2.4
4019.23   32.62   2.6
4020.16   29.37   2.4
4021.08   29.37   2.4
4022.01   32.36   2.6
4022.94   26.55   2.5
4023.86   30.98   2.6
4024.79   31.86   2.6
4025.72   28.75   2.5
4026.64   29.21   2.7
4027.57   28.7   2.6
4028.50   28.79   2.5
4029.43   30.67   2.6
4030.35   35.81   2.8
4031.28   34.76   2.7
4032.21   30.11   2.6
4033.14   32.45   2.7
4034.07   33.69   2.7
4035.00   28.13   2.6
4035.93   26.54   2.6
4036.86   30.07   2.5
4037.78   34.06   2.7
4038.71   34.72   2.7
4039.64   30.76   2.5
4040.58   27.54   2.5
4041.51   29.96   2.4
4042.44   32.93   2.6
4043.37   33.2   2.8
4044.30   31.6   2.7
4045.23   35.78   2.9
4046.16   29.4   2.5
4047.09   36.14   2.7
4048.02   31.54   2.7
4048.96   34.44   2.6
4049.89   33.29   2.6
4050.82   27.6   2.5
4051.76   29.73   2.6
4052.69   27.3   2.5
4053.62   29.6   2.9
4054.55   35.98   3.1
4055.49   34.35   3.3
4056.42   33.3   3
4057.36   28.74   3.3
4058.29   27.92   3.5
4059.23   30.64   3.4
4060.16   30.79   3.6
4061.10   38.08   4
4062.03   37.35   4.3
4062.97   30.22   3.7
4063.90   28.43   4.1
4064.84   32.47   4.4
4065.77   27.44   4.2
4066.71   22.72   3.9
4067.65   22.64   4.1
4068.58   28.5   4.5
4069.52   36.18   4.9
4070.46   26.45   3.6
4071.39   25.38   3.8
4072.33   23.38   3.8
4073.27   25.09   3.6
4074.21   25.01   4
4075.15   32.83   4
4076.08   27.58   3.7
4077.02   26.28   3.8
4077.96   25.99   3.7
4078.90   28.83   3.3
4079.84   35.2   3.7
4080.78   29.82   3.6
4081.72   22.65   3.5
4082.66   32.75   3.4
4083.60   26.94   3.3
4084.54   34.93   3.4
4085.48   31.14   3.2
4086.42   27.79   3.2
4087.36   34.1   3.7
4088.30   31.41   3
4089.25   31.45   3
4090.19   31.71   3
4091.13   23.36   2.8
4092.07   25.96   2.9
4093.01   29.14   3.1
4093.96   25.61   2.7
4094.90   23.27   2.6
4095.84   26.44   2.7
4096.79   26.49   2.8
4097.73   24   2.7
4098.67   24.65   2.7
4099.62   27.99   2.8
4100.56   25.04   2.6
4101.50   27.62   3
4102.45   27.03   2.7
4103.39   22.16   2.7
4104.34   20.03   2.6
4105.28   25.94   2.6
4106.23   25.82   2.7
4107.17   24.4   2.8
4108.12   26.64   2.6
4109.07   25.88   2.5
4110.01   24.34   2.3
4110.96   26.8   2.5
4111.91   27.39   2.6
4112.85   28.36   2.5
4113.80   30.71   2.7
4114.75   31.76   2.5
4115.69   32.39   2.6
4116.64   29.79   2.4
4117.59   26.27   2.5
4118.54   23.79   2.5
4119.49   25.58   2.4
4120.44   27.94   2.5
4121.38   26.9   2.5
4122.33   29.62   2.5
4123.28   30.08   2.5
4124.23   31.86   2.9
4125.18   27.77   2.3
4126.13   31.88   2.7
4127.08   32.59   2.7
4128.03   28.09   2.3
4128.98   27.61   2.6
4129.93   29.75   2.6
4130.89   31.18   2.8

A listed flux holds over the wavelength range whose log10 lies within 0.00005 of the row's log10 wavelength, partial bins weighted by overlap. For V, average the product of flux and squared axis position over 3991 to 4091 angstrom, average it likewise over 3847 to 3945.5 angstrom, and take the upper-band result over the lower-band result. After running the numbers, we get 1.23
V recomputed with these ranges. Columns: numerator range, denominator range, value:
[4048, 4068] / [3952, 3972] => 1.43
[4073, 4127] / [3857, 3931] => 1.16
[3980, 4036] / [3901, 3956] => 1.15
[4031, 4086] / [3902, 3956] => 1.19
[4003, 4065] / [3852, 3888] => 1.24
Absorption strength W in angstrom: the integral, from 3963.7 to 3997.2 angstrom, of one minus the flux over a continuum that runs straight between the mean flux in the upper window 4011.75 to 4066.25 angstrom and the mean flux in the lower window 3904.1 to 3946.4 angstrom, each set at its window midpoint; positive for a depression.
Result 4.80 angstrom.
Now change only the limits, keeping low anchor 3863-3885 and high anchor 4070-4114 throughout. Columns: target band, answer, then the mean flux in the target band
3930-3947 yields 1.25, 25.6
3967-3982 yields 3.58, 21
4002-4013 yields -1.19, 30.4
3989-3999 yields -1.31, 31.1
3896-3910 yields 0.37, 27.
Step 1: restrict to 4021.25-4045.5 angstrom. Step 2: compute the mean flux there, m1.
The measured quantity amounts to 31.1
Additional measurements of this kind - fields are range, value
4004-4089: 30.2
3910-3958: 27.3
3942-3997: 26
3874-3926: 26.2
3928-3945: 24.7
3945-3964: 27.3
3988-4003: 30.7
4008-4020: 29.8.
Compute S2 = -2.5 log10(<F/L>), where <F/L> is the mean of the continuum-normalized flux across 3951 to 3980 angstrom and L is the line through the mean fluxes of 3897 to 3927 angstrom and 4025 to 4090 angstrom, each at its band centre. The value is 0.26 mag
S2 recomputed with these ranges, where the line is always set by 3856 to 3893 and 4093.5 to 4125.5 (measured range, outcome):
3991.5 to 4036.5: -0.16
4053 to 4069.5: -0.16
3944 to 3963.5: -0.06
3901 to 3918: -0.13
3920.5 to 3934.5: 0.09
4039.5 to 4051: -0.21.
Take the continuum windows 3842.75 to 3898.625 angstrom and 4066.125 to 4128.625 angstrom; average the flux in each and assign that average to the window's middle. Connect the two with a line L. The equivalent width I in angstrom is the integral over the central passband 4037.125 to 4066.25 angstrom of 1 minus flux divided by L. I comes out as -4.6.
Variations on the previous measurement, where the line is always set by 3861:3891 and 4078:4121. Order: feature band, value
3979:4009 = -3.0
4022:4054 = -4.6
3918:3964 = 0.3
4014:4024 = -1.0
